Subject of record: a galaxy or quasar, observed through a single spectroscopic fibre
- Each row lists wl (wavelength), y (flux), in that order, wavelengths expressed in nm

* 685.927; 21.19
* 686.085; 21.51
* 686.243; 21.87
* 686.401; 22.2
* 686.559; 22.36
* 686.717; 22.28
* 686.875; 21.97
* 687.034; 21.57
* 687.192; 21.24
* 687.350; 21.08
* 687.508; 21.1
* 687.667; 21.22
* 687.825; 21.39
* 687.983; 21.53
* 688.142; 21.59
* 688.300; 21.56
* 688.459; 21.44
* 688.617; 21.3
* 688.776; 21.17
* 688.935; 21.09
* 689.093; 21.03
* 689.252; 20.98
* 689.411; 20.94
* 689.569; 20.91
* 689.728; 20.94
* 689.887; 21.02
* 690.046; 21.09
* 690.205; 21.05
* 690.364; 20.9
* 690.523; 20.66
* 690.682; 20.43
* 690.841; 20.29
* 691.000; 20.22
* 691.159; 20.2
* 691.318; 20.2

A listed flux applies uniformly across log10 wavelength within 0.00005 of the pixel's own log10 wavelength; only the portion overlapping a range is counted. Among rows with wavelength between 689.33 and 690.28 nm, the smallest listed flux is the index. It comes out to 20.91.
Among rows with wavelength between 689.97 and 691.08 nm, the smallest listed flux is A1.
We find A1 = 20.22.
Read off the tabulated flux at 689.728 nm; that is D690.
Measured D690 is 20.94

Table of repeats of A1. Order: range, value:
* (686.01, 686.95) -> 21.51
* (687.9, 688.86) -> 21.17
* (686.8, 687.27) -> 21.24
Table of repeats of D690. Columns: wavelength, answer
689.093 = 21.03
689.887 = 21.02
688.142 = 21.59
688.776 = 21.17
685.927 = 21.19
